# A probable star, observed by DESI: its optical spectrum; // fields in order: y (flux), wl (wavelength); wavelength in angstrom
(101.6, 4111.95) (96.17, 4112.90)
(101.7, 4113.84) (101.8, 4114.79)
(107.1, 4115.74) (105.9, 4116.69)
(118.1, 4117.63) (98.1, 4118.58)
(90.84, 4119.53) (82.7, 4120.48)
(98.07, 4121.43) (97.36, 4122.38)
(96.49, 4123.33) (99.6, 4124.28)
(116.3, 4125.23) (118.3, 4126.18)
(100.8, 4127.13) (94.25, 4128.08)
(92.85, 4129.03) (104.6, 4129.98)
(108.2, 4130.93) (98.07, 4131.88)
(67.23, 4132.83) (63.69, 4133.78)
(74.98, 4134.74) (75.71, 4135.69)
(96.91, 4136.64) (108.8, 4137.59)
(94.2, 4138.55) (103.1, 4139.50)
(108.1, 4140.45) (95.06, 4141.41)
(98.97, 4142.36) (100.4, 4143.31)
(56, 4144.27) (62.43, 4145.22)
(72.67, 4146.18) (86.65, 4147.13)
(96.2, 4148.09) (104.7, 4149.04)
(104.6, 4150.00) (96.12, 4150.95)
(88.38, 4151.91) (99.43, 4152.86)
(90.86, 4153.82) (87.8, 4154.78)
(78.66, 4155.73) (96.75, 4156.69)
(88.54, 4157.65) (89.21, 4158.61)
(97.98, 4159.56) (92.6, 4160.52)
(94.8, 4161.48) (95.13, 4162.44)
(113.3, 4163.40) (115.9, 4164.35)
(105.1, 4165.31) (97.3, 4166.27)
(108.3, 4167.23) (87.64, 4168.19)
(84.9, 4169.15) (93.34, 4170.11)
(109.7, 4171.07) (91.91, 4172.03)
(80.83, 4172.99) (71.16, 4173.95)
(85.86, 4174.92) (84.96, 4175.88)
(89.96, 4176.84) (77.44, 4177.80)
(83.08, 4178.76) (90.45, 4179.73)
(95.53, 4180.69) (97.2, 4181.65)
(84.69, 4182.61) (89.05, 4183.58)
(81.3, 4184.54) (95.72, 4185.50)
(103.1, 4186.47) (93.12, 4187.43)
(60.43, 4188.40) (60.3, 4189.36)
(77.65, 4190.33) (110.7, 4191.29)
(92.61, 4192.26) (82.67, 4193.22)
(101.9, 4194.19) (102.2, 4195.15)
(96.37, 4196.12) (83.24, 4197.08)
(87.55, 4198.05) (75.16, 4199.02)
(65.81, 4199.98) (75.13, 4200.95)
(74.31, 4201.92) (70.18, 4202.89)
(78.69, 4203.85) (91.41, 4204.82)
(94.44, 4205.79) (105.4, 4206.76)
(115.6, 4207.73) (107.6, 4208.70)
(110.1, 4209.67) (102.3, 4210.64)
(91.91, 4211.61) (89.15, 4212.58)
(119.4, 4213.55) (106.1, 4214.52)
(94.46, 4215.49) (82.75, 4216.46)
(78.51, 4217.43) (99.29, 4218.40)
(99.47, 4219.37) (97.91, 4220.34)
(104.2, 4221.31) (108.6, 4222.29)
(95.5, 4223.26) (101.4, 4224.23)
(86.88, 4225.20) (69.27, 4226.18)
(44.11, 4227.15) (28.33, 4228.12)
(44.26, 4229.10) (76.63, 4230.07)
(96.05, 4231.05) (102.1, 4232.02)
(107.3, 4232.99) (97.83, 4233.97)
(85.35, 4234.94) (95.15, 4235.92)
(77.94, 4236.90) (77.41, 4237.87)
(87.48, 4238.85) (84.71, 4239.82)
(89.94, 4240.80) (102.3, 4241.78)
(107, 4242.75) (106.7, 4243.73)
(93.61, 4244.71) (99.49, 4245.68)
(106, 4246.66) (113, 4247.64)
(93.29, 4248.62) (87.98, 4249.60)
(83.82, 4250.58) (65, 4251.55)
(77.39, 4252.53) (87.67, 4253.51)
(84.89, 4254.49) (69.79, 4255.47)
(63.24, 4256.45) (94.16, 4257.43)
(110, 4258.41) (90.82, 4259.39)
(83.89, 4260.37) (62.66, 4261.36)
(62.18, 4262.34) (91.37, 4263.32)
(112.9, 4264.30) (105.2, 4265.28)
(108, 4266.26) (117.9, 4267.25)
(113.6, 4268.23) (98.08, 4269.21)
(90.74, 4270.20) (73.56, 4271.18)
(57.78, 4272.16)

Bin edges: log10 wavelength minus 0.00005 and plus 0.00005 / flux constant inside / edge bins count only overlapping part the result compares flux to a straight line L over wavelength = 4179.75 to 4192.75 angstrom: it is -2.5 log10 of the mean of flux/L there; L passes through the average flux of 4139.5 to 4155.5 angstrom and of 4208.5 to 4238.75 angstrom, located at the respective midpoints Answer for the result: 0.03 mag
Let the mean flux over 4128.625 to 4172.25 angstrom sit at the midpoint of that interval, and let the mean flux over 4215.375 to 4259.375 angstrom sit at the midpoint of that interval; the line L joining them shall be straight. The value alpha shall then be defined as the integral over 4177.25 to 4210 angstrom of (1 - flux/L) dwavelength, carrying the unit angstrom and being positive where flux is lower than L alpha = 0.7 angstrom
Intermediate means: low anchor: 93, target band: 88.4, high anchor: 87.9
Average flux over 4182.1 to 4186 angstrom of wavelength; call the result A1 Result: 87.7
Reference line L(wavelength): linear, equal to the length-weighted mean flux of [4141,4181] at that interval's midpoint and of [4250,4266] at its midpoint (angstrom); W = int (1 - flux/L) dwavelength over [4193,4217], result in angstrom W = -1.1 angstrom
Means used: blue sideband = 91.4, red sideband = 84.5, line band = 92.2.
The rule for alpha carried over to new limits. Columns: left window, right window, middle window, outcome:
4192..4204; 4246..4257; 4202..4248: -4.1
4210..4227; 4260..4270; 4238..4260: 1.1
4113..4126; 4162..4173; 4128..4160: 3.1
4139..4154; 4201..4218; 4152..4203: 1.8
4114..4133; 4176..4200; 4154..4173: -0.7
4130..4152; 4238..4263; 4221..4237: 0.9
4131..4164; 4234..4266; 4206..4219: -1.5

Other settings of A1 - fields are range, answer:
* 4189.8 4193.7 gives 90.6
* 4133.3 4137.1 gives 77.7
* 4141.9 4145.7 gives 79.4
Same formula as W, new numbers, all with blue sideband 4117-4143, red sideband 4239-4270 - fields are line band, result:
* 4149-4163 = 0.3 angstrom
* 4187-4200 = 1.2 angstrom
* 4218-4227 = 0.0 angstrom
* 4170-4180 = 0.9 angstrom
